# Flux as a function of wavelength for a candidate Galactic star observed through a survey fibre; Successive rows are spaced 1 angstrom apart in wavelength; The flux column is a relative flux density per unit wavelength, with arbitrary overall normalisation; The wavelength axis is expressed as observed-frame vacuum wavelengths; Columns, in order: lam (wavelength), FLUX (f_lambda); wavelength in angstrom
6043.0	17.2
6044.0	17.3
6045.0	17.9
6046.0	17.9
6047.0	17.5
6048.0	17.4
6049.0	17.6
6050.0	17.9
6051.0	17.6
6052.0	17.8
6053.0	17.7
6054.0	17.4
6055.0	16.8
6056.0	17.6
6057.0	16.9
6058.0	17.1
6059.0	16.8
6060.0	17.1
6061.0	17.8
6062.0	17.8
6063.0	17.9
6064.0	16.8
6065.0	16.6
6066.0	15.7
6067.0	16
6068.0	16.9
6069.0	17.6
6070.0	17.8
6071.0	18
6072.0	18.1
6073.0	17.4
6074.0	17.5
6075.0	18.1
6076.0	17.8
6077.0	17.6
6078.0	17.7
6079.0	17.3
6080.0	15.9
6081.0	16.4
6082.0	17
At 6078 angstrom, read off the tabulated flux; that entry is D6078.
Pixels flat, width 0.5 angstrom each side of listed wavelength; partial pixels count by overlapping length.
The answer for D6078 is 17.7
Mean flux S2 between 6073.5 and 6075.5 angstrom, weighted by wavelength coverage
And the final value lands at 17.8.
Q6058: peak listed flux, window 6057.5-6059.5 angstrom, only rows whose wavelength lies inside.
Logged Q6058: 17.1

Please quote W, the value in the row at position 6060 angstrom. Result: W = 17.1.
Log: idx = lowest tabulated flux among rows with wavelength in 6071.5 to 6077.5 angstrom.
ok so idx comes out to 17.4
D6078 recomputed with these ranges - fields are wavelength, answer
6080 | 15.9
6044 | 17.3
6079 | 17.3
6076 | 17.8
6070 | 17.8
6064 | 16.8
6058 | 17.1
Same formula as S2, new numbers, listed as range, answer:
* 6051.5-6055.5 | 17.4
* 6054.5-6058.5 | 17.1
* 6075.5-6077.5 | 17.7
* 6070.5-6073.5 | 17.8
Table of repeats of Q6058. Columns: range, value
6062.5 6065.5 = 17.9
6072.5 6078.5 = 18.1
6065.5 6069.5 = 17.6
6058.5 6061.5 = 17.8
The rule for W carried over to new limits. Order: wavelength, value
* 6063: 17.9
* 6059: 16.8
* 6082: 17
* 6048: 17.4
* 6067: 16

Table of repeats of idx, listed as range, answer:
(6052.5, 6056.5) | 16.8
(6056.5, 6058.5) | 16.9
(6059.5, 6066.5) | 15.7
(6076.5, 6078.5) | 17.6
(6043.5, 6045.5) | 17.3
